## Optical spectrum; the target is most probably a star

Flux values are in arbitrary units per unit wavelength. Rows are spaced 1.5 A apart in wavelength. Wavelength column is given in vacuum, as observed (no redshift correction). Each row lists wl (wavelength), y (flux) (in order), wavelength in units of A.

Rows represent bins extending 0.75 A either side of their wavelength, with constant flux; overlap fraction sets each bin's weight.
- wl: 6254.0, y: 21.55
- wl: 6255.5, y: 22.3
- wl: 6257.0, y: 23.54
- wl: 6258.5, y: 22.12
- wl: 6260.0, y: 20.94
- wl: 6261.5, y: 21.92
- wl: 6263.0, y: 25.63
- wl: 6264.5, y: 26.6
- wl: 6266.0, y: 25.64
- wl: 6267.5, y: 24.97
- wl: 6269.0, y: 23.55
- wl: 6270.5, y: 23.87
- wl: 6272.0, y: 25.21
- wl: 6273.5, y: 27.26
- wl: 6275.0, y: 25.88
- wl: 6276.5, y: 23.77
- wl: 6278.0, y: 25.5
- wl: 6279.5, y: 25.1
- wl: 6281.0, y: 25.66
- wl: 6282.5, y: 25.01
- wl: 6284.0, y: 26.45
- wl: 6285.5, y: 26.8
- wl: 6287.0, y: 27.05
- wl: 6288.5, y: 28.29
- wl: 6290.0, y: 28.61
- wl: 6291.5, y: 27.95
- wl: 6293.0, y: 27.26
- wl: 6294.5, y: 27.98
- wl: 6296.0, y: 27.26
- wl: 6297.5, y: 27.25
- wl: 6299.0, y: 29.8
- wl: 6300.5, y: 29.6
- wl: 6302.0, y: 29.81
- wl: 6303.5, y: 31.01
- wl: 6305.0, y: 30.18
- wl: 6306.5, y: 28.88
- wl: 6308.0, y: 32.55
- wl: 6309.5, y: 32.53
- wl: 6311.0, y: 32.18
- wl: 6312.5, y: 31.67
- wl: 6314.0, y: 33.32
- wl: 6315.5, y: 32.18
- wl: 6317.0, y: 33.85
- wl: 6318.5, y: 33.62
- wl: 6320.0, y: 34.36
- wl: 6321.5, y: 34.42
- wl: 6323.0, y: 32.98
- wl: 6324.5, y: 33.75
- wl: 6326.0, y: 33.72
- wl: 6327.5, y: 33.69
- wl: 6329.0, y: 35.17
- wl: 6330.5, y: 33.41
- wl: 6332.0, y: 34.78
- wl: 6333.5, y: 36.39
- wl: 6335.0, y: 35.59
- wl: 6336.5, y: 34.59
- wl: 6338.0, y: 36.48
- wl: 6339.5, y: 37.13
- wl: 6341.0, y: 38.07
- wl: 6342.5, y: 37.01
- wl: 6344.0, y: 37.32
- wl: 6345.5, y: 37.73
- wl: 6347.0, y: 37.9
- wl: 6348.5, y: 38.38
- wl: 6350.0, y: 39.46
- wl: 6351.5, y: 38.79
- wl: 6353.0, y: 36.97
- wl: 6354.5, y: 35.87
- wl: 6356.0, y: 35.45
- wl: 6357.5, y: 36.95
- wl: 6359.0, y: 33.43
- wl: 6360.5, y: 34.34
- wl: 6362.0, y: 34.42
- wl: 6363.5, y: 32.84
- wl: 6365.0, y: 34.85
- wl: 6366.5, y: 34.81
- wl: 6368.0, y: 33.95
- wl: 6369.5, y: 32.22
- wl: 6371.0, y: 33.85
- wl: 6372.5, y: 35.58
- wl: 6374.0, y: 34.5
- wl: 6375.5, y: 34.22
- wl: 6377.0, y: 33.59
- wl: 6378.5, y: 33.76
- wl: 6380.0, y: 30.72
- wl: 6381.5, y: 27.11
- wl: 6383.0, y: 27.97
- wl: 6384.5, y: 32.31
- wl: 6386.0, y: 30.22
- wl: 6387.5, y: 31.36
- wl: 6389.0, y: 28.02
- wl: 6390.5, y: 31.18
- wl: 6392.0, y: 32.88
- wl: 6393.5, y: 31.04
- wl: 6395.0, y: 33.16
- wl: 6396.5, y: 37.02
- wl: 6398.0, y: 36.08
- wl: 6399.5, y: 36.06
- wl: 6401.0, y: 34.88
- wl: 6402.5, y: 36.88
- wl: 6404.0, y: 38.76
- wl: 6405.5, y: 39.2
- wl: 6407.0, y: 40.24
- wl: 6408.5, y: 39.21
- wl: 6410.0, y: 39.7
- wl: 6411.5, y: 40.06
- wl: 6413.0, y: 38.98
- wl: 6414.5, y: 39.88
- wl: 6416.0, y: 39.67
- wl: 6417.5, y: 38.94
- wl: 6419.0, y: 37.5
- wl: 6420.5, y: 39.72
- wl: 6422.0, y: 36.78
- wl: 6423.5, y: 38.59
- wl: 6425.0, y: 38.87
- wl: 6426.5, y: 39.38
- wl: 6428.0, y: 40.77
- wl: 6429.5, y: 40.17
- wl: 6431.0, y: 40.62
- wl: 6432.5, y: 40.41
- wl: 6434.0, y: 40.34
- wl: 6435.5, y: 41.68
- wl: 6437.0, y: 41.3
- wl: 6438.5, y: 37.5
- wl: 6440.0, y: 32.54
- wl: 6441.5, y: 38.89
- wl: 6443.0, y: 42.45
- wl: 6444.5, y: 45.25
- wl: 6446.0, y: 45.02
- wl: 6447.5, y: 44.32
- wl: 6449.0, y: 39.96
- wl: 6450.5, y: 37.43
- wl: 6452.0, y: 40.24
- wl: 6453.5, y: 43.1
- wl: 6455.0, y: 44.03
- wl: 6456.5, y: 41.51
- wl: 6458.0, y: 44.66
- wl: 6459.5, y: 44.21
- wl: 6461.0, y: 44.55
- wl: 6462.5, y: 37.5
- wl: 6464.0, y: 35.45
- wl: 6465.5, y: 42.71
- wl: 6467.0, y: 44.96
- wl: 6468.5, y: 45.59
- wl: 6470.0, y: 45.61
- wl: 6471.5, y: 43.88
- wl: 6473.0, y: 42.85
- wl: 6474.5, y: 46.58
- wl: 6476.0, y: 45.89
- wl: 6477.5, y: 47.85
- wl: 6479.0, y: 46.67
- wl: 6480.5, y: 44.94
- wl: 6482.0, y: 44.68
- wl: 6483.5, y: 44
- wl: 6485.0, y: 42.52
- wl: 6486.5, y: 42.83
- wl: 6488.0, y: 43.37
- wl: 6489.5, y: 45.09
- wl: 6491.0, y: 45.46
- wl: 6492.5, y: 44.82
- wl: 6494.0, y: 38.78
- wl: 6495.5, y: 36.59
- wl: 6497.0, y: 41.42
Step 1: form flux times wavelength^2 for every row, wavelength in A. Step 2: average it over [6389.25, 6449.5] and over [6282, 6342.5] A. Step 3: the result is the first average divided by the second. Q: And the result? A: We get 1.3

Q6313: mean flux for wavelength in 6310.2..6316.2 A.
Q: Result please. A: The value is 32.3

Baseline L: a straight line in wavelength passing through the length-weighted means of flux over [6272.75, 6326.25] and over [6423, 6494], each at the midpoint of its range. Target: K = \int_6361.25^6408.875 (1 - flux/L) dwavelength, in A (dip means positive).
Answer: 3.4 A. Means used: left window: 29.5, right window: 42.3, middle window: 33.8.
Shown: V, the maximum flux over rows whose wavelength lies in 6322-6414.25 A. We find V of 40.24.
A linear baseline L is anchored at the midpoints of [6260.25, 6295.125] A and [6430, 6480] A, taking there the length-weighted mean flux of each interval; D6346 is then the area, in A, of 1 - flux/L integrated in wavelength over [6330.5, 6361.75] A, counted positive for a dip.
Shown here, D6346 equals -4.2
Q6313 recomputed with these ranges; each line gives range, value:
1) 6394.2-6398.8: 35.4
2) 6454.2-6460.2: 43.6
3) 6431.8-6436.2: 40.8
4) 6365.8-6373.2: 34.1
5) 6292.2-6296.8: 27.5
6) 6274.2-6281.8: 25.2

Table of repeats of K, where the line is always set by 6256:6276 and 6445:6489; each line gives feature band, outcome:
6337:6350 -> -2.4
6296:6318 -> -2.1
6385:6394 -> 1.3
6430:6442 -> 0.4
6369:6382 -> 0.6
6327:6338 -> -1.5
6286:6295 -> -0.4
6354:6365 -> -0.5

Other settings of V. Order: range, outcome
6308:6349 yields 38.38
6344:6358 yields 39.46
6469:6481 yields 47.85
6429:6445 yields 45.25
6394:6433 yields 40.77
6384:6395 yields 33.16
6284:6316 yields 33.32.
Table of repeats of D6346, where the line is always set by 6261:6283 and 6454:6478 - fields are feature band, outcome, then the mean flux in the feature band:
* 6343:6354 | -1.92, 38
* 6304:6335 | -3.78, 33.2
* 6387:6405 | 1.40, 34.1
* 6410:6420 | -0.14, 39.2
